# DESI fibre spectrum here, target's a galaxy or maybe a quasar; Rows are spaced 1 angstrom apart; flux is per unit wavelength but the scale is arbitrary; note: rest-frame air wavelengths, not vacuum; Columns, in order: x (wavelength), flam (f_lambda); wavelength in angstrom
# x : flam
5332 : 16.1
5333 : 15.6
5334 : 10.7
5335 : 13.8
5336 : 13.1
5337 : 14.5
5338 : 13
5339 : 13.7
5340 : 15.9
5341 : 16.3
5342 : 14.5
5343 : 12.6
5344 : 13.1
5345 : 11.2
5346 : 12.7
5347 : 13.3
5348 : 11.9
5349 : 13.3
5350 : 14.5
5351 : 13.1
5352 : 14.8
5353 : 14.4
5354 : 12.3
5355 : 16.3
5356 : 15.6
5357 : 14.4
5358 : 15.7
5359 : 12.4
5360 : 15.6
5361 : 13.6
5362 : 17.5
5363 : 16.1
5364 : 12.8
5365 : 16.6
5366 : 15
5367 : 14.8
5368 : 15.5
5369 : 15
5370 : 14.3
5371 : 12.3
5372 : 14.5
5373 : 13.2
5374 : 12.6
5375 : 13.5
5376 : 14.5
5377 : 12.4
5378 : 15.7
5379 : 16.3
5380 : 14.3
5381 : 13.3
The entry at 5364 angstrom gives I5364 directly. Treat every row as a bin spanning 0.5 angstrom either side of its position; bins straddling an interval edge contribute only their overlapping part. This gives 12.8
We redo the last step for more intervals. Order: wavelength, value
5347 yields 13.3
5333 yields 15.6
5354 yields 12.3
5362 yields 17.5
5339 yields 13.7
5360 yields 15.6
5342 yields 14.5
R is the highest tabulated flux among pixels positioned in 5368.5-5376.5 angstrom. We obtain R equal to 15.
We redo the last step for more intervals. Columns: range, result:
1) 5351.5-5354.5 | 14.8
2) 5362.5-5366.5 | 16.6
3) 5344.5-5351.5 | 14.5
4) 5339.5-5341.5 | 16.3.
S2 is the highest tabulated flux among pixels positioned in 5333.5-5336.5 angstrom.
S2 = 13.8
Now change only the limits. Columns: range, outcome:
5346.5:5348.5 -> 13.3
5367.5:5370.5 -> 15.5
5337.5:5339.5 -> 13.7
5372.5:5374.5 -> 13.2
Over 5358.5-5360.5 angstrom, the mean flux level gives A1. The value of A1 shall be 14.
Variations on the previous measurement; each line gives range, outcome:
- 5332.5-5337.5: 13.5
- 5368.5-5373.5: 13.9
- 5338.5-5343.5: 14.6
